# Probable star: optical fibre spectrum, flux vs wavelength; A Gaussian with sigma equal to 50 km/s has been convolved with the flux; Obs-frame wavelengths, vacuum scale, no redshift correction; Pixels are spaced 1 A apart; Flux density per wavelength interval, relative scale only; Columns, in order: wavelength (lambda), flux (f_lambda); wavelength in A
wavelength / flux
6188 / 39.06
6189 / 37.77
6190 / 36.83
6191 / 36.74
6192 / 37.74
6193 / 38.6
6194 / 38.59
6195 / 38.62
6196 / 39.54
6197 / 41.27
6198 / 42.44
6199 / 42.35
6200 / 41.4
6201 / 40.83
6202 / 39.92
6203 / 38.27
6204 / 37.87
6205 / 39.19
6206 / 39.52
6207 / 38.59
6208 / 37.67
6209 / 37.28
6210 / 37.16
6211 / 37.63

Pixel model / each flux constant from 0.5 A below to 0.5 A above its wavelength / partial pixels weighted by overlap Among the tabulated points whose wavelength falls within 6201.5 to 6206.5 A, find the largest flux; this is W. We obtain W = 39.92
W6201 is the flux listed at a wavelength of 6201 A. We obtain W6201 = 40.83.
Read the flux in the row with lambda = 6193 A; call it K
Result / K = 38.6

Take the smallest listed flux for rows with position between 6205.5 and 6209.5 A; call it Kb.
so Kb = 37.28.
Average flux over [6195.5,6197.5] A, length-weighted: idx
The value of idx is 40.4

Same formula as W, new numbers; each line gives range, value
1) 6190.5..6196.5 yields 39.54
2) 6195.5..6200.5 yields 42.44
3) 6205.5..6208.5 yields 39.52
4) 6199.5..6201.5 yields 41.4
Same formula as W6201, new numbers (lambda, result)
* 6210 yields 37.16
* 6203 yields 38.27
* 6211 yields 37.63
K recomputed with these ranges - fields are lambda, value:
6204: 37.87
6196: 39.54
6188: 39.06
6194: 38.59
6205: 39.19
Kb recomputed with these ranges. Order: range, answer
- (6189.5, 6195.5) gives 36.74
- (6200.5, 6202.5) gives 39.92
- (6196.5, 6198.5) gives 41.27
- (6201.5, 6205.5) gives 37.87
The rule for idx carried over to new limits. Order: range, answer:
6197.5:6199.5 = 42.4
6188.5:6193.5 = 37.5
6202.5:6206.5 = 38.7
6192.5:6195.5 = 38.6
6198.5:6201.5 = 41.5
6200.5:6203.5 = 39.7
